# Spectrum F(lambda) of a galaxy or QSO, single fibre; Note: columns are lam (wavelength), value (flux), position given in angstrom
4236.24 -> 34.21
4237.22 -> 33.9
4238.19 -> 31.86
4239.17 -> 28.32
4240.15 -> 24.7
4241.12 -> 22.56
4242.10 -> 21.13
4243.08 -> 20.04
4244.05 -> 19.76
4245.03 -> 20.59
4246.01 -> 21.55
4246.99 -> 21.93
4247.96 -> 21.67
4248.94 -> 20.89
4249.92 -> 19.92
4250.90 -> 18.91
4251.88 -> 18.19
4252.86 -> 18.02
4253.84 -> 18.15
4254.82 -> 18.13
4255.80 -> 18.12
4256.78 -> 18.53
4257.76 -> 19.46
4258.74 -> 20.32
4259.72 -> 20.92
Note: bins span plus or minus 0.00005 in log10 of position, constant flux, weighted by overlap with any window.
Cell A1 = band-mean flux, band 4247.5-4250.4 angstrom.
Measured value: 20.8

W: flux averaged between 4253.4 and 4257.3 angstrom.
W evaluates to 18.2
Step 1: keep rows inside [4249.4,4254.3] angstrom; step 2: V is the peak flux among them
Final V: 19.92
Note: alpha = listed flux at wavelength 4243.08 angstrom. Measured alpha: 20.04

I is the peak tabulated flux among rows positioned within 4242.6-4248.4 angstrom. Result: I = 21.93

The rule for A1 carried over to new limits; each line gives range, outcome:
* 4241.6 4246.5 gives 20.6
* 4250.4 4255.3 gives 18.3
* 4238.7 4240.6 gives 26.5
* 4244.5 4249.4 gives 21.3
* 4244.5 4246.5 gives 21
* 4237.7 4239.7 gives 30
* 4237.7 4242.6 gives 25.7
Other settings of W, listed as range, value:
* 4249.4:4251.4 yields 19.4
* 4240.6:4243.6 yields 21.3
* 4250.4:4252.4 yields 18.5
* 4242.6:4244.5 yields 20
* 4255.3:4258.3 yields 18.7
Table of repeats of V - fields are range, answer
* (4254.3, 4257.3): 18.53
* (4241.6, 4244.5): 21.13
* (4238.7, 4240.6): 28.32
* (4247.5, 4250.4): 21.67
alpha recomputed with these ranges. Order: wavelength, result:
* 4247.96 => 21.67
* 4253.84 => 18.15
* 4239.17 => 28.32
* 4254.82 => 18.13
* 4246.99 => 21.93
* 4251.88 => 18.19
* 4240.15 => 24.7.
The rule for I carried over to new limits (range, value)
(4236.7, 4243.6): 33.9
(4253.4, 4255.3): 18.15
